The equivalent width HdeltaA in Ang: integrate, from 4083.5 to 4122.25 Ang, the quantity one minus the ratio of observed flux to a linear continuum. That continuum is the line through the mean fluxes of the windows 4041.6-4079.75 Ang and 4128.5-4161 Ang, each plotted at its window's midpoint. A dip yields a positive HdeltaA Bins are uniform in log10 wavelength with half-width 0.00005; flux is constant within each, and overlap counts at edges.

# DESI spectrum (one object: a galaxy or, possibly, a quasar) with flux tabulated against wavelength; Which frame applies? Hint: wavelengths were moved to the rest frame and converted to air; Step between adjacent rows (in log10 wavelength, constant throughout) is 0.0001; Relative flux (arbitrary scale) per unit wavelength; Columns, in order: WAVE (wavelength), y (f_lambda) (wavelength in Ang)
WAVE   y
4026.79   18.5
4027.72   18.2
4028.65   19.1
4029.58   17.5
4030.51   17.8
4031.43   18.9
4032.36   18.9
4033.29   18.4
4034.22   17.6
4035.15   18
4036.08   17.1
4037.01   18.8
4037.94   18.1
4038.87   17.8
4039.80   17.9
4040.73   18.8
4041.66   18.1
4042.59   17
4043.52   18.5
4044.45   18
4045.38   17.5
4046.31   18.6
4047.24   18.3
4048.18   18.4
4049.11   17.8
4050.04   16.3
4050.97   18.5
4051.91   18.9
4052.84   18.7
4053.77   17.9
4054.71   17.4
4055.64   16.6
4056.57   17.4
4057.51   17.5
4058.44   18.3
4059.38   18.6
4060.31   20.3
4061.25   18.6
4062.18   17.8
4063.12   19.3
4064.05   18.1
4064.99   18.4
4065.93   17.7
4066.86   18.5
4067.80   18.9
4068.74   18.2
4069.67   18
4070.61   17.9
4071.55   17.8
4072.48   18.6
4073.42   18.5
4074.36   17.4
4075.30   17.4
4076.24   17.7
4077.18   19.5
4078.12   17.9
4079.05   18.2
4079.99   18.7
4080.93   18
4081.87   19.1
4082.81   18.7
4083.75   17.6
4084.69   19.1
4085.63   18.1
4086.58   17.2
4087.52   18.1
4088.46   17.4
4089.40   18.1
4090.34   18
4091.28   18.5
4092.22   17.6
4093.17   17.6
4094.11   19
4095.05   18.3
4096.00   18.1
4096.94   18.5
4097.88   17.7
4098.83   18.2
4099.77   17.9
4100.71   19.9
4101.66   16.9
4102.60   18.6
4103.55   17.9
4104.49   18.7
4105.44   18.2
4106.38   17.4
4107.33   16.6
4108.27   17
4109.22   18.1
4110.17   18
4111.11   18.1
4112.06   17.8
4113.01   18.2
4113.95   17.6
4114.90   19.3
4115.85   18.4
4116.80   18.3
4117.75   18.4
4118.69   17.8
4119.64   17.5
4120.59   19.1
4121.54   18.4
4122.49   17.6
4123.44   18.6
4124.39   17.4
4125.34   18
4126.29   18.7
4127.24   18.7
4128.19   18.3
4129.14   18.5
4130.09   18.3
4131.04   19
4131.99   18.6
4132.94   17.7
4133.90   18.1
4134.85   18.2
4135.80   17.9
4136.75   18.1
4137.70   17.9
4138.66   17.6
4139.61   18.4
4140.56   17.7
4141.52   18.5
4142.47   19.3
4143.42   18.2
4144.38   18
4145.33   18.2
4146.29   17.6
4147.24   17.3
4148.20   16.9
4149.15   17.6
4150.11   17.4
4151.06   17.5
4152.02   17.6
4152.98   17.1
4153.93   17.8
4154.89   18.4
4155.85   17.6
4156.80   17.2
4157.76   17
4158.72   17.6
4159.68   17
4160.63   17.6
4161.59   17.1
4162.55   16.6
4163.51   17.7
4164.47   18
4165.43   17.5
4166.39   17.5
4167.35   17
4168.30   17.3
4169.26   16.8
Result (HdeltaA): -0.2 Ang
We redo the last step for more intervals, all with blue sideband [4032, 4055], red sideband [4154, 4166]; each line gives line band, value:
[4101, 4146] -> -1.27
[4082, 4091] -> -0.13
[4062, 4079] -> -0.28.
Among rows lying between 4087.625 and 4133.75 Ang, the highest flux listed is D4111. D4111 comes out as 19.9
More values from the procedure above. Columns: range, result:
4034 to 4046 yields 18.8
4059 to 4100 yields 20.3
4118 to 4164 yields 19.3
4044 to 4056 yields 18.9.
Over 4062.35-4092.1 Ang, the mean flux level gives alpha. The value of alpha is 18.2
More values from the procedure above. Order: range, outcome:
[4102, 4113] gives 17.9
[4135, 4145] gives 18.2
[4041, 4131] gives 18.1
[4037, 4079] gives 18.1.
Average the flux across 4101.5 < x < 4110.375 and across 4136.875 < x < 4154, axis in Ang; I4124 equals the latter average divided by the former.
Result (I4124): 1.00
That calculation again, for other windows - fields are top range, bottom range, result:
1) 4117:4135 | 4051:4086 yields 1.00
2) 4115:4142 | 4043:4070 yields 1.00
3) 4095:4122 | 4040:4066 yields 1.00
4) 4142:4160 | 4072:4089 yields 0.97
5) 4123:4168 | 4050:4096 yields 0.98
